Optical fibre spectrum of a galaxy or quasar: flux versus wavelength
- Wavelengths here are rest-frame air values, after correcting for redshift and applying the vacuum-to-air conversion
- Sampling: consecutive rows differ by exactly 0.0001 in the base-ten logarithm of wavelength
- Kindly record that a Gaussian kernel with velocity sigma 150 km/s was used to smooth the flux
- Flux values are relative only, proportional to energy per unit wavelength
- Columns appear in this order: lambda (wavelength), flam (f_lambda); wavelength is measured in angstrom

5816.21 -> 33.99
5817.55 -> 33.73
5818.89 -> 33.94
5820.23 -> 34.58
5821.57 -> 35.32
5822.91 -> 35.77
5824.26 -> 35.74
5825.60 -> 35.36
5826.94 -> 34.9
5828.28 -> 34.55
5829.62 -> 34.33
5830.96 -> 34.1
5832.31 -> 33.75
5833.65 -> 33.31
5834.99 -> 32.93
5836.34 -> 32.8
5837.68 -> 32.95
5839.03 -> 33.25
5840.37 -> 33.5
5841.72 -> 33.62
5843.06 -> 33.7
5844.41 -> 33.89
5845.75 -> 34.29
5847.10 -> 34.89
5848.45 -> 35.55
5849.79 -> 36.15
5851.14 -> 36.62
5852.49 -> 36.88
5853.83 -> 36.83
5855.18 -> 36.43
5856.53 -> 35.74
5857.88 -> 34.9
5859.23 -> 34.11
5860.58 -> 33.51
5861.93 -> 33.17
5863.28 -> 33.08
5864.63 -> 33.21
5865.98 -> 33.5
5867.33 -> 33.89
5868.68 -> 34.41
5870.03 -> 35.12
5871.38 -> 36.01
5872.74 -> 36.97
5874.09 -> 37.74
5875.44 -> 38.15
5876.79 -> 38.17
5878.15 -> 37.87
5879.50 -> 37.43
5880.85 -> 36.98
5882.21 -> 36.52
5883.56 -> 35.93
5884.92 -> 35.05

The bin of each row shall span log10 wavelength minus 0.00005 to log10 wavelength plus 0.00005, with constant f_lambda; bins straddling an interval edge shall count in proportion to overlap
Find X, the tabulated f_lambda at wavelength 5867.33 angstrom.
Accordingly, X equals 33.89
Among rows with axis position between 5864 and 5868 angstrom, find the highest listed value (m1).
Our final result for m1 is 33.89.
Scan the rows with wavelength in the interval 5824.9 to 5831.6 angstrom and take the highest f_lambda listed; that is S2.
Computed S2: 35.36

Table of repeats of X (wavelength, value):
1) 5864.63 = 33.21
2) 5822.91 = 35.77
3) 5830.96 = 34.1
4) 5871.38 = 36.01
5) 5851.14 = 36.62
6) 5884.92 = 35.05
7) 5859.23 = 34.11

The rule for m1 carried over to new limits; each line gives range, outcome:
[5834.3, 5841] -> 33.5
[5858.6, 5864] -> 34.11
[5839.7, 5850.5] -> 36.15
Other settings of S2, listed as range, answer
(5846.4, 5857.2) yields 36.88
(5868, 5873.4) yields 36.97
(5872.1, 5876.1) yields 38.15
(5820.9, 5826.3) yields 35.77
